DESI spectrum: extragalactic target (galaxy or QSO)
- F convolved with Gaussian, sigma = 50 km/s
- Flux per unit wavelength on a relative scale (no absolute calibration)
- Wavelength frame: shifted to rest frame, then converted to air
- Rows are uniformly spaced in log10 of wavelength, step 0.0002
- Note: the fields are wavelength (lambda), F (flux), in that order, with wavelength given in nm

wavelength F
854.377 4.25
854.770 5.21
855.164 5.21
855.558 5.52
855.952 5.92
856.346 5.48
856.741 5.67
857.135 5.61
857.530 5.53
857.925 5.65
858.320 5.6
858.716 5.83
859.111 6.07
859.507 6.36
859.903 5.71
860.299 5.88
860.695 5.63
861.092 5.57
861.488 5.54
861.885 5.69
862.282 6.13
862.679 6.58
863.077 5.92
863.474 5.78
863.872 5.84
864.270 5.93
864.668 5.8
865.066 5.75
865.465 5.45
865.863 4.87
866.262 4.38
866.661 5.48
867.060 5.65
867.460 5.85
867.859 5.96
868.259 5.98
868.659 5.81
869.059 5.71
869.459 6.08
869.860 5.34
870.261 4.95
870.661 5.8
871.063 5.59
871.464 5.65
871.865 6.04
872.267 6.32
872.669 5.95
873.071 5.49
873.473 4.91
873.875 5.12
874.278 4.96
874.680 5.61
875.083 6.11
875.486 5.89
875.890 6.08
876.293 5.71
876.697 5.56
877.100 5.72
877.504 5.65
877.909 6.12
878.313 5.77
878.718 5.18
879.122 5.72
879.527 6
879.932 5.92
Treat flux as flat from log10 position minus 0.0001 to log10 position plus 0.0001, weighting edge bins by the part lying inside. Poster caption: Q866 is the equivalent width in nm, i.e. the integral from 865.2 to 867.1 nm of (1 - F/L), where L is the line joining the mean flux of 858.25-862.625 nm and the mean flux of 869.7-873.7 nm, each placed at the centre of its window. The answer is 0.19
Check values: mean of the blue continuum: 5.85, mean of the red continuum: 5.6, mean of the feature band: 5.15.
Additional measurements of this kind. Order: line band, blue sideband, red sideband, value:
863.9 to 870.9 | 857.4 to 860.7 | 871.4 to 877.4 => 0.20 nm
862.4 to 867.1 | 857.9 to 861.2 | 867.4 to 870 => 0.16 nm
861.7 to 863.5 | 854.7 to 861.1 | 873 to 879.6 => -0.12 nm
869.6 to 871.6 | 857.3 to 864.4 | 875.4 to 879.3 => 0.10 nm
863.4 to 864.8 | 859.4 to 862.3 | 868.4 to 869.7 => -0.01 nm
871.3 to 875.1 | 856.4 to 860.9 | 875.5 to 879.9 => 0.11 nm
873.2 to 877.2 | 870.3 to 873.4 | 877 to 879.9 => 0.13 nm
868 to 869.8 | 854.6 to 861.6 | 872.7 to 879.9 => -0.06 nm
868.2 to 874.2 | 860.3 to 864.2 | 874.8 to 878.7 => 0.21 nm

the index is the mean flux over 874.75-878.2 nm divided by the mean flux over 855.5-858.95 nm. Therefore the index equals 1.03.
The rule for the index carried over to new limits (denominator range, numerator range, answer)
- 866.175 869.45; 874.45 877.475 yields 1.02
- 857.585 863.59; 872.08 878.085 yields 0.97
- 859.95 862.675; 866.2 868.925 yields 0.97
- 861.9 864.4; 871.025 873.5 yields 0.96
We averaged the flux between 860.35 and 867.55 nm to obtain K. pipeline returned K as 5.66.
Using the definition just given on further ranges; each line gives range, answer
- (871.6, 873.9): 5.68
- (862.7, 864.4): 5.94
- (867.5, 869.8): 5.87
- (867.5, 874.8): 5.63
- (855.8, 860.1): 5.76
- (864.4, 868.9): 5.55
